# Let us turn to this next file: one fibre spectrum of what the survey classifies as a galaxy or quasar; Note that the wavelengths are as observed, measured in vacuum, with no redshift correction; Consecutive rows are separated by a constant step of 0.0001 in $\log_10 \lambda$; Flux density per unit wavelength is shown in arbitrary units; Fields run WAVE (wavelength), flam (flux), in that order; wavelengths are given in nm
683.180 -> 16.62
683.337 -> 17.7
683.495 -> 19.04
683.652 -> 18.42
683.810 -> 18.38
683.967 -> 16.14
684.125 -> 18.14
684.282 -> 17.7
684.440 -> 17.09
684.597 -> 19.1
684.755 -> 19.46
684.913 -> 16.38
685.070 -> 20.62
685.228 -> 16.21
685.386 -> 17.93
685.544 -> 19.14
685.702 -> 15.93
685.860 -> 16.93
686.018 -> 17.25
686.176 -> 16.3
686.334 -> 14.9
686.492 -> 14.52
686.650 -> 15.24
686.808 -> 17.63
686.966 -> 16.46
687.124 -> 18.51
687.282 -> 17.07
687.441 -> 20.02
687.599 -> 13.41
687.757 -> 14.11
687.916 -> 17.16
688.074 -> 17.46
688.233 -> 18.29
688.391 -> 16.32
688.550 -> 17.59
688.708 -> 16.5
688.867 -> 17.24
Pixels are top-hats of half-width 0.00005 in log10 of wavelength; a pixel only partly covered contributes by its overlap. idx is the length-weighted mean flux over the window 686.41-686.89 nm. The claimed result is 15.8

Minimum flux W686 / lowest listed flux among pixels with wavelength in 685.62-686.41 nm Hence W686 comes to 14.9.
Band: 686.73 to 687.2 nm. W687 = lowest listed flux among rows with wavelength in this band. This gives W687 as 16.46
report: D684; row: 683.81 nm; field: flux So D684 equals 18.38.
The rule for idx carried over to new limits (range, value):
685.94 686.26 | 16.7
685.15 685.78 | 17.3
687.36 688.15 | 16.4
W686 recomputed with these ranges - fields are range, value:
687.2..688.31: 13.41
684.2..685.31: 16.21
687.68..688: 14.11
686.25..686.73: 14.52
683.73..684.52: 16.14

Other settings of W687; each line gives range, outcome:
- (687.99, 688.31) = 17.46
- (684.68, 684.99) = 16.38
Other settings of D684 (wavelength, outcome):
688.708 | 16.5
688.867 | 17.24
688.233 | 18.29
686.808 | 17.63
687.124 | 18.51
